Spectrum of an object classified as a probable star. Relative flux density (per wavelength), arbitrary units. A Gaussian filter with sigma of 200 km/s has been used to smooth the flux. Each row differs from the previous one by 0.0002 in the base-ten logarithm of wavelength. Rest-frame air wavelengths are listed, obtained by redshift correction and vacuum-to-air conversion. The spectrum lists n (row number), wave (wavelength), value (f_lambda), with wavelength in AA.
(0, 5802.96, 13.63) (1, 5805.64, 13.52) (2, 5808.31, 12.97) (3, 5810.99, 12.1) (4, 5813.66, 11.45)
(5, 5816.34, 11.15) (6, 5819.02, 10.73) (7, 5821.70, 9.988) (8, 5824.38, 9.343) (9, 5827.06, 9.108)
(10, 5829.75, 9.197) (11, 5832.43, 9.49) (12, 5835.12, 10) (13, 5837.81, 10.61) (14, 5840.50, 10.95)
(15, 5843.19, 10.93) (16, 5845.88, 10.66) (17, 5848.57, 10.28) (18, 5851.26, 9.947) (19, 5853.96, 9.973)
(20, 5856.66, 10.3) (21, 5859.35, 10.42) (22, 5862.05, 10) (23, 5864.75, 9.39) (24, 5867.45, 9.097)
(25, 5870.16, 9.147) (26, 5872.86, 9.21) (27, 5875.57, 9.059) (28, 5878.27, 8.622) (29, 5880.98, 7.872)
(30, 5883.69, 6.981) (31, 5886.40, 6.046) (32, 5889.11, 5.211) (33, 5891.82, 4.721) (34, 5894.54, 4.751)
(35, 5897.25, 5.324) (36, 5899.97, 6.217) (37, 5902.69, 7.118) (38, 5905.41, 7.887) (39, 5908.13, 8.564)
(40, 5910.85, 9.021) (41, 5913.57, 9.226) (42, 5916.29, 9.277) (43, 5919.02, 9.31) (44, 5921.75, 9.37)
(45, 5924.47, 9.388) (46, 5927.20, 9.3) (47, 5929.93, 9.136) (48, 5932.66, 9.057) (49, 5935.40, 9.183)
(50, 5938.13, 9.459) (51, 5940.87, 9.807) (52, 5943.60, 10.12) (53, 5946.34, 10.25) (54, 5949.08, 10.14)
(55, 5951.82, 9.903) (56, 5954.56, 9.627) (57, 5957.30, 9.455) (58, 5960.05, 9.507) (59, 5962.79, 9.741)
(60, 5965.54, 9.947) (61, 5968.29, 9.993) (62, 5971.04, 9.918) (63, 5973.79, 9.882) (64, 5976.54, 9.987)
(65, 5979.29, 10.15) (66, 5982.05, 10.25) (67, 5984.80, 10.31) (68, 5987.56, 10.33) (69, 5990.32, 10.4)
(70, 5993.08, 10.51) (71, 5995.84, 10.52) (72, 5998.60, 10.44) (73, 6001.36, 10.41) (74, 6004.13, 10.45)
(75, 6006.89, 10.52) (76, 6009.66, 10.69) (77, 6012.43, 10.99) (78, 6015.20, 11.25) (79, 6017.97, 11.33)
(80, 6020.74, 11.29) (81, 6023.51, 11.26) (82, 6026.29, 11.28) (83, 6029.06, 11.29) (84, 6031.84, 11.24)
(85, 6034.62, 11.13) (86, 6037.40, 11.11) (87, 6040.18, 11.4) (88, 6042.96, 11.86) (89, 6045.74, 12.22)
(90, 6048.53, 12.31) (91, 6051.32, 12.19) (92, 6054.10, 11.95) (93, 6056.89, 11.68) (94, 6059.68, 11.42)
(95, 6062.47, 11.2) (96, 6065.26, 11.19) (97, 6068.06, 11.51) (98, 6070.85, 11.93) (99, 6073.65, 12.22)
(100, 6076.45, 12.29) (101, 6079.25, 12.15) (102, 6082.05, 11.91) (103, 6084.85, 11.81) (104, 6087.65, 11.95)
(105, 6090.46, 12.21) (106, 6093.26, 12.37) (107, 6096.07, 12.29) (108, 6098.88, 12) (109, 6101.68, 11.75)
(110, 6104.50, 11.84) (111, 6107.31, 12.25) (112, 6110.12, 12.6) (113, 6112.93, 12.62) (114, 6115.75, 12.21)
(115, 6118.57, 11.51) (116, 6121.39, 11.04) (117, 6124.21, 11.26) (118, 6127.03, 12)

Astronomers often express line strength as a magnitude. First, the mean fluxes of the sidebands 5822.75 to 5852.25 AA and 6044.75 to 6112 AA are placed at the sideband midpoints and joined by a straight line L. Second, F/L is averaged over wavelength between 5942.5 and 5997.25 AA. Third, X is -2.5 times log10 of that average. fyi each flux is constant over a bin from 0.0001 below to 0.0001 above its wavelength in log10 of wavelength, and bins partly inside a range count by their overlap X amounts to 0.109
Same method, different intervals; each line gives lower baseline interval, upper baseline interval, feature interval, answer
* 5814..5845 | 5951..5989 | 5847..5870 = 0.03 mag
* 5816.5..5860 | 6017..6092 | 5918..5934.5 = 0.16 mag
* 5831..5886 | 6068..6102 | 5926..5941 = 0.12 mag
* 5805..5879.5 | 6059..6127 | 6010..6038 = 0.02 mag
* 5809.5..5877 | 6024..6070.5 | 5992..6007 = 0.07 mag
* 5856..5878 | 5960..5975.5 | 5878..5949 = 0.19 mag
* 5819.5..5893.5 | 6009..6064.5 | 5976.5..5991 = 0.05 mag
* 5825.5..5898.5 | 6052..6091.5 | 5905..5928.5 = 0.06 mag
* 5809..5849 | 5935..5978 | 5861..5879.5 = 0.12 mag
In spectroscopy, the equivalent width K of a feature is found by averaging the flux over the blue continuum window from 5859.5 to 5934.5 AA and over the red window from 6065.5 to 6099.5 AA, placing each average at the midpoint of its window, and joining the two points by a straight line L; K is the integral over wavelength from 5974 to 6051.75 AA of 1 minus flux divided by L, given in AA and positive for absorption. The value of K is -2.8 AA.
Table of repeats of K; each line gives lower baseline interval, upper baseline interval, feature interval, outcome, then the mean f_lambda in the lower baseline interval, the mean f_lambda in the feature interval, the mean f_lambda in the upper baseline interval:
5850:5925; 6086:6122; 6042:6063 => -1.36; 8.25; 11.9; 12.1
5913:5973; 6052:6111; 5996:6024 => -0.27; 9.6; 10.8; 11.9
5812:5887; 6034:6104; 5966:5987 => 1.66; 9.69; 10.1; 11.8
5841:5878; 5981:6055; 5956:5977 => 1.74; 9.87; 9.79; 11.1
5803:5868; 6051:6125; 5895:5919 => 6.91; 10.6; 7.8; 11.9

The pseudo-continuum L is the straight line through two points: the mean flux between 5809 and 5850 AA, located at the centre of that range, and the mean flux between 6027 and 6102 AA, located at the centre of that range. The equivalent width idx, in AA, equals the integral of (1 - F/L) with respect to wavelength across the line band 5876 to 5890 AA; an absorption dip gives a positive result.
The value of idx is 4.7 AA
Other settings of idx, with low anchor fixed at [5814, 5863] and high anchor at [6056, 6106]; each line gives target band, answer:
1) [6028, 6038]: 0.30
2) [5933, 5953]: 2.06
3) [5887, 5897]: 5.24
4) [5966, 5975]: 0.95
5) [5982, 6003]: 1.60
